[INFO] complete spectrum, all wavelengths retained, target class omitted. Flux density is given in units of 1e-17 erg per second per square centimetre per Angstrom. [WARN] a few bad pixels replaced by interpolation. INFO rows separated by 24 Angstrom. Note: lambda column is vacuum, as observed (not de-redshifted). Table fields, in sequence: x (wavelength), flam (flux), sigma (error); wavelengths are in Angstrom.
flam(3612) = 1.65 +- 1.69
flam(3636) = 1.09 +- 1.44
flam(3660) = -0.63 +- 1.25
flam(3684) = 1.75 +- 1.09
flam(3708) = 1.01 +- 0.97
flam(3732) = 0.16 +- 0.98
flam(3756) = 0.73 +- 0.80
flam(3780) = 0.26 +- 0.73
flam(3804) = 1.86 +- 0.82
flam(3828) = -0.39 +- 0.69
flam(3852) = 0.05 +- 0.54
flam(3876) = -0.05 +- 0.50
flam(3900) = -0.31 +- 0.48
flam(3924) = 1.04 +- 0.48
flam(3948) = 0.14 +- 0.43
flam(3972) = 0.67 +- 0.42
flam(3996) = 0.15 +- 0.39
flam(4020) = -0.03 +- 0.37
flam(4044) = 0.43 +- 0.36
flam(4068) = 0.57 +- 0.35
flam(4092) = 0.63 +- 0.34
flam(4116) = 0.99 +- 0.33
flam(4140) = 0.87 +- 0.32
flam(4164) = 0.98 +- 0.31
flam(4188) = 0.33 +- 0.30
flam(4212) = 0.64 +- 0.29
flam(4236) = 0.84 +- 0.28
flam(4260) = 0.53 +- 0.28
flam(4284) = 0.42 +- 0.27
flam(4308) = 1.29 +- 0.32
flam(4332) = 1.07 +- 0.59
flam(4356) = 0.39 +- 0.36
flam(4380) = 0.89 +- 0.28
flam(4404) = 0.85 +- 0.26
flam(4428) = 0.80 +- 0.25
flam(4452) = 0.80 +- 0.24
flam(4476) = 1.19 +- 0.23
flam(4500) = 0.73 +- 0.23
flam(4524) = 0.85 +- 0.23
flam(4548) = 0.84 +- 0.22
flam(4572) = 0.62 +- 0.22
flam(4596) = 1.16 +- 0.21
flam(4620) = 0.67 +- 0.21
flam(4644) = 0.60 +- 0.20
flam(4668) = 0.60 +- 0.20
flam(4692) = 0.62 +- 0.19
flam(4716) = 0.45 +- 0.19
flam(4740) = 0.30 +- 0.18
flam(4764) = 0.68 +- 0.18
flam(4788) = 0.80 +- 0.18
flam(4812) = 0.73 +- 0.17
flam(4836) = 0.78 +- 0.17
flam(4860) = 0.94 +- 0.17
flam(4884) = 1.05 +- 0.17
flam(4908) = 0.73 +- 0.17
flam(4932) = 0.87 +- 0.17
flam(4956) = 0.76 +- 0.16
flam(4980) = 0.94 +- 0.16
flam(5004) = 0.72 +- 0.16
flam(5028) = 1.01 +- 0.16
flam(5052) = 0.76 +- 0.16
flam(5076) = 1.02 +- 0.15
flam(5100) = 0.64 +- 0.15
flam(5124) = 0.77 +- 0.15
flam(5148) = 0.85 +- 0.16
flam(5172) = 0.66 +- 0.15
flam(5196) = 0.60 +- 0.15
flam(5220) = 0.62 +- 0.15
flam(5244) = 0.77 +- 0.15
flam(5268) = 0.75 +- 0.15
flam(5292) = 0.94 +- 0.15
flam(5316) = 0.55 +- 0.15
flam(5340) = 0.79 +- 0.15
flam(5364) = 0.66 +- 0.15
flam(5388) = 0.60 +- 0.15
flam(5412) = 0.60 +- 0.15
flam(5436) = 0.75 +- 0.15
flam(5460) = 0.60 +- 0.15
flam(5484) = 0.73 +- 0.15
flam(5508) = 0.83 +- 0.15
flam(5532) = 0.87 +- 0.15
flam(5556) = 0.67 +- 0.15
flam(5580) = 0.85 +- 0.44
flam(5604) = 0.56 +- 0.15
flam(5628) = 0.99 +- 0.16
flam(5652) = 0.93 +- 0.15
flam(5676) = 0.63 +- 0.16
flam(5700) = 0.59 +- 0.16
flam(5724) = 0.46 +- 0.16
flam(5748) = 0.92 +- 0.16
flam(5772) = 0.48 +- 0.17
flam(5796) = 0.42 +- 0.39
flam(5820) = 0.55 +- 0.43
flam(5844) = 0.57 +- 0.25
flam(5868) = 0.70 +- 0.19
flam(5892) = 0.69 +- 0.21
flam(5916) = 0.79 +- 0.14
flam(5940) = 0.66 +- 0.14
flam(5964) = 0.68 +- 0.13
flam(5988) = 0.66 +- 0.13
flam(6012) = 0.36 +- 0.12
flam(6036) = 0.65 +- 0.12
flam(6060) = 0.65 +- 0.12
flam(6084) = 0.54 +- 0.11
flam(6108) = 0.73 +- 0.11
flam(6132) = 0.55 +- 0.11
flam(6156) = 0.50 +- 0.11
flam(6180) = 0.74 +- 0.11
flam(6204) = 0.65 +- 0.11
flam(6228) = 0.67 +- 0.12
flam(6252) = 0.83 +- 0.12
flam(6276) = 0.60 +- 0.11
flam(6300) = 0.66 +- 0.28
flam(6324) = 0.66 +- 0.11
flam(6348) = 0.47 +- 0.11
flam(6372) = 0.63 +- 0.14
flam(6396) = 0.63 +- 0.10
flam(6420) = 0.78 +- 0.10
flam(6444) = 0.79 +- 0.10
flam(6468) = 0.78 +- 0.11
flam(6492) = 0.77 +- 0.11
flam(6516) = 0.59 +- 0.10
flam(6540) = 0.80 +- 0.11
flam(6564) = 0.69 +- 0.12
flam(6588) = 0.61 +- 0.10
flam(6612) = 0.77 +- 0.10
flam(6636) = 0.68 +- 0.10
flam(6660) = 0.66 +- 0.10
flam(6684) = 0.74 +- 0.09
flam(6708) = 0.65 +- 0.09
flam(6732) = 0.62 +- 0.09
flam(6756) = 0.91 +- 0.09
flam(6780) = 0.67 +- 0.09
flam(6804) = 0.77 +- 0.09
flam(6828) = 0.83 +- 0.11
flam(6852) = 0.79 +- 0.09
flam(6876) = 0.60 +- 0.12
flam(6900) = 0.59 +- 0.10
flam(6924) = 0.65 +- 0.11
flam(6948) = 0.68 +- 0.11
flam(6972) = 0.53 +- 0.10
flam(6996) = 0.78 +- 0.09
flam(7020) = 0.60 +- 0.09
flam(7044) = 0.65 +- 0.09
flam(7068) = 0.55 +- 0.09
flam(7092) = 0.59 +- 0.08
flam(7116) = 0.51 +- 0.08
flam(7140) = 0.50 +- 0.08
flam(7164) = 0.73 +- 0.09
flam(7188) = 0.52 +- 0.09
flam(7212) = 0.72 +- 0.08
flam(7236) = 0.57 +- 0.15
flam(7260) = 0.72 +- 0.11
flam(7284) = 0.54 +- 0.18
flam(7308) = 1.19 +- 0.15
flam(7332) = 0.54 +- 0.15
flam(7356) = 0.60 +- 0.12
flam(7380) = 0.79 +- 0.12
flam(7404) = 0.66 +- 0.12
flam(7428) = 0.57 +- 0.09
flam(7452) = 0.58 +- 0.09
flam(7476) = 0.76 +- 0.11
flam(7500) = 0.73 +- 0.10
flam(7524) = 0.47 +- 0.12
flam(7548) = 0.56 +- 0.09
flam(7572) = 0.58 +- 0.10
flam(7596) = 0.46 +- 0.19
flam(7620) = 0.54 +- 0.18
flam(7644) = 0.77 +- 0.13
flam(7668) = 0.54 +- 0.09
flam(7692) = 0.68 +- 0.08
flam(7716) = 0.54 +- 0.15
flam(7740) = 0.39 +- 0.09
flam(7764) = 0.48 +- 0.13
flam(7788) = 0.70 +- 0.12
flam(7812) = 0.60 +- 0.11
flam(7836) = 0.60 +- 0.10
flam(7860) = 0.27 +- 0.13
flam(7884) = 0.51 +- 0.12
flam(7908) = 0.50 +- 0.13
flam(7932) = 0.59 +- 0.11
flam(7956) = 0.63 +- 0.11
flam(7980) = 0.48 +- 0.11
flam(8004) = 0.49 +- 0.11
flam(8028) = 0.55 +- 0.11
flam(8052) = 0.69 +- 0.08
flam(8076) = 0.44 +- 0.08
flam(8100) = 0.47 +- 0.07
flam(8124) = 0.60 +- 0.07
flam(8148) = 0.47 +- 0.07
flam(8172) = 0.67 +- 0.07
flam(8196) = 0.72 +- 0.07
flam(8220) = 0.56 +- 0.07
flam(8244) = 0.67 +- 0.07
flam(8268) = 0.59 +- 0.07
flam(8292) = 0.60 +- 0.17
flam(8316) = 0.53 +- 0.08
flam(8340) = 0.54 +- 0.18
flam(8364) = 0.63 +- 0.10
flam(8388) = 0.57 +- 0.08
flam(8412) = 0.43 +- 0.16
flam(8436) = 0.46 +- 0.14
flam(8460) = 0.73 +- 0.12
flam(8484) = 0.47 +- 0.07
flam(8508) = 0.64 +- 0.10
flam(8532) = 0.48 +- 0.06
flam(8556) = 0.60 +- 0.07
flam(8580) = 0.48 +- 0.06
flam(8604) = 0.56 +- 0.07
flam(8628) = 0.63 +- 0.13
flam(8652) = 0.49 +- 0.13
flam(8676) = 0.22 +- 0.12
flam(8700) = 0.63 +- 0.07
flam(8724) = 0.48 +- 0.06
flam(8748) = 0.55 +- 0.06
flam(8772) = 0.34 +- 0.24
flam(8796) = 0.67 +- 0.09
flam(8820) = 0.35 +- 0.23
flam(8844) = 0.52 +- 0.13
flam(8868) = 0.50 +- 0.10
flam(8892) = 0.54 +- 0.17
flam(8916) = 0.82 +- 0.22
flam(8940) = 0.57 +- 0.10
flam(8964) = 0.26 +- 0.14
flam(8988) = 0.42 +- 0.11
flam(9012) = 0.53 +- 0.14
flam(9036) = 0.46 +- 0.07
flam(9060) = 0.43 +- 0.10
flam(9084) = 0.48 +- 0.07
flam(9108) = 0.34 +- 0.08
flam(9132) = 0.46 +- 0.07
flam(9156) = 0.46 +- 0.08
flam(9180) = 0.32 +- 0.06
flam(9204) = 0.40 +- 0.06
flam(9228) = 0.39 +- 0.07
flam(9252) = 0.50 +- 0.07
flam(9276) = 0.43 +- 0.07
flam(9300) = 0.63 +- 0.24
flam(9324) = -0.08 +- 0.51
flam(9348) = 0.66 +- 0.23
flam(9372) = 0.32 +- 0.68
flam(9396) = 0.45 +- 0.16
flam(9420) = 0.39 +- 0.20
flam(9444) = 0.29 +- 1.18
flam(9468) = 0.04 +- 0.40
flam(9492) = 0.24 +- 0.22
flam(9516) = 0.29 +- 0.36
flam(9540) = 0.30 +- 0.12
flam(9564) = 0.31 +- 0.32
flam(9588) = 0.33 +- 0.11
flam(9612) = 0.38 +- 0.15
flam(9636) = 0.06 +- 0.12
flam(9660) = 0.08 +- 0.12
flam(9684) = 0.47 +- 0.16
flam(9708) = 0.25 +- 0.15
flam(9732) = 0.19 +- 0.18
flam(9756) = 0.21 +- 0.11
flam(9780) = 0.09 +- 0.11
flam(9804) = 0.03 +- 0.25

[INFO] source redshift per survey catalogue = 0.11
